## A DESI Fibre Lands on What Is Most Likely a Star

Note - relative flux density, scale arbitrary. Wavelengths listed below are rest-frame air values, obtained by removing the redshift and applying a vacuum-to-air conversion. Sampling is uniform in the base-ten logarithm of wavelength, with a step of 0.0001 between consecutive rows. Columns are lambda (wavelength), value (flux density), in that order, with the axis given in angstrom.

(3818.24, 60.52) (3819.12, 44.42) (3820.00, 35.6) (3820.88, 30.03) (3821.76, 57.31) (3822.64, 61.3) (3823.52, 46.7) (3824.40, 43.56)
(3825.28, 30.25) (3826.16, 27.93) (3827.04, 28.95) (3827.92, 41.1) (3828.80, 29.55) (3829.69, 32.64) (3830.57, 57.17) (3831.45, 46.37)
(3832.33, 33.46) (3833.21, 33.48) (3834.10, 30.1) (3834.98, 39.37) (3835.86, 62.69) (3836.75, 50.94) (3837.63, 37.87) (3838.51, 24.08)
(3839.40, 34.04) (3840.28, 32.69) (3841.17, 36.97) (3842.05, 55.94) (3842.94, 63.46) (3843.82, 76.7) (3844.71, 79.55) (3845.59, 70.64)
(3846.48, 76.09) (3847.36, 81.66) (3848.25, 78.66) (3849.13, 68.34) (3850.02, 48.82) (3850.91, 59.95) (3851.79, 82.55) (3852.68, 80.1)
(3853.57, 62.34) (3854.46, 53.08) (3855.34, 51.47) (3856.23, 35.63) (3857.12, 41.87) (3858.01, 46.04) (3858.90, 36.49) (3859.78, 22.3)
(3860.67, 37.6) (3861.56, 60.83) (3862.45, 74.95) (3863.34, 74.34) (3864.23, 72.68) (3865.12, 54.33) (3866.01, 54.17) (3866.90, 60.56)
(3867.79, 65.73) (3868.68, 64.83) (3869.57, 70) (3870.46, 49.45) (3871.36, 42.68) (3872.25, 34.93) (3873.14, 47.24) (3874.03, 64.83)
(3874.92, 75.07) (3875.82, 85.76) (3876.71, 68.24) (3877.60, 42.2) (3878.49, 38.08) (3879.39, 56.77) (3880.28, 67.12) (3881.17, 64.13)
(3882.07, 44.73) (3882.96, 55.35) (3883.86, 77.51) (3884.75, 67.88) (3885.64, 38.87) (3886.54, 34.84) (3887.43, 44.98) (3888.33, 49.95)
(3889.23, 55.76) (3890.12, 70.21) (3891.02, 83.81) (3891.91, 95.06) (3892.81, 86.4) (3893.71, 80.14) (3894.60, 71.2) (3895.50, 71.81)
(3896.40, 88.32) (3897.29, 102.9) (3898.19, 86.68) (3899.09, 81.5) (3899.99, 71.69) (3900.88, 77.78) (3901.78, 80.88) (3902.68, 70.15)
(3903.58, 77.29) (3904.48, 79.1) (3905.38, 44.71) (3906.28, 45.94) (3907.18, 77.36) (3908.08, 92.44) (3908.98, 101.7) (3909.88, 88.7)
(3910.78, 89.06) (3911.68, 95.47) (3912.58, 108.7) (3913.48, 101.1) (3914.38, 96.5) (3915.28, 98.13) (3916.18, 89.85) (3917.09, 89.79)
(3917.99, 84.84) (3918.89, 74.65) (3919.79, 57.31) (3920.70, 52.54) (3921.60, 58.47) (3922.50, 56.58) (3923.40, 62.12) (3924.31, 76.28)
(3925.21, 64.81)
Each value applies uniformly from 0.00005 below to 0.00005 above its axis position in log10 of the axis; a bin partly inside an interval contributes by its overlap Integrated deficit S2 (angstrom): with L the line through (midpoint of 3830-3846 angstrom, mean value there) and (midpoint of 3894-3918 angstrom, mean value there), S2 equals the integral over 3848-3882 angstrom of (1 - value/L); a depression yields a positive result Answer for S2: 2.3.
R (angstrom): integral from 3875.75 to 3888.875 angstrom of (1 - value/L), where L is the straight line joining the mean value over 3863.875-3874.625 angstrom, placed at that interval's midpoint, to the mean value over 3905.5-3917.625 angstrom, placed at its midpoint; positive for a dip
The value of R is 2.3 angstrom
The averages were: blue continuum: 56.9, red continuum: 89.1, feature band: 54.9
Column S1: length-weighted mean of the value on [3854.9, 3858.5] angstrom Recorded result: 43.6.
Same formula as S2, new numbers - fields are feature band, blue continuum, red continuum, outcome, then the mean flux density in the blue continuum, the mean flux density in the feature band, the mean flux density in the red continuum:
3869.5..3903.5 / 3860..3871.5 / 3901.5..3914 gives 2.7 angstrom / 59.8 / 65.8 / 82.4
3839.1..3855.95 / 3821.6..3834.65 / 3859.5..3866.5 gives -4.5 angstrom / 39.6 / 62.8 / 57.2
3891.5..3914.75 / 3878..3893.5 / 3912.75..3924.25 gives -4.5 angstrom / 60.9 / 83.1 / 77.6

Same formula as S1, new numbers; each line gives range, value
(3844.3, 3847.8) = 77.1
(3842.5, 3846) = 72.7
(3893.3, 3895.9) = 74.4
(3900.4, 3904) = 76.5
